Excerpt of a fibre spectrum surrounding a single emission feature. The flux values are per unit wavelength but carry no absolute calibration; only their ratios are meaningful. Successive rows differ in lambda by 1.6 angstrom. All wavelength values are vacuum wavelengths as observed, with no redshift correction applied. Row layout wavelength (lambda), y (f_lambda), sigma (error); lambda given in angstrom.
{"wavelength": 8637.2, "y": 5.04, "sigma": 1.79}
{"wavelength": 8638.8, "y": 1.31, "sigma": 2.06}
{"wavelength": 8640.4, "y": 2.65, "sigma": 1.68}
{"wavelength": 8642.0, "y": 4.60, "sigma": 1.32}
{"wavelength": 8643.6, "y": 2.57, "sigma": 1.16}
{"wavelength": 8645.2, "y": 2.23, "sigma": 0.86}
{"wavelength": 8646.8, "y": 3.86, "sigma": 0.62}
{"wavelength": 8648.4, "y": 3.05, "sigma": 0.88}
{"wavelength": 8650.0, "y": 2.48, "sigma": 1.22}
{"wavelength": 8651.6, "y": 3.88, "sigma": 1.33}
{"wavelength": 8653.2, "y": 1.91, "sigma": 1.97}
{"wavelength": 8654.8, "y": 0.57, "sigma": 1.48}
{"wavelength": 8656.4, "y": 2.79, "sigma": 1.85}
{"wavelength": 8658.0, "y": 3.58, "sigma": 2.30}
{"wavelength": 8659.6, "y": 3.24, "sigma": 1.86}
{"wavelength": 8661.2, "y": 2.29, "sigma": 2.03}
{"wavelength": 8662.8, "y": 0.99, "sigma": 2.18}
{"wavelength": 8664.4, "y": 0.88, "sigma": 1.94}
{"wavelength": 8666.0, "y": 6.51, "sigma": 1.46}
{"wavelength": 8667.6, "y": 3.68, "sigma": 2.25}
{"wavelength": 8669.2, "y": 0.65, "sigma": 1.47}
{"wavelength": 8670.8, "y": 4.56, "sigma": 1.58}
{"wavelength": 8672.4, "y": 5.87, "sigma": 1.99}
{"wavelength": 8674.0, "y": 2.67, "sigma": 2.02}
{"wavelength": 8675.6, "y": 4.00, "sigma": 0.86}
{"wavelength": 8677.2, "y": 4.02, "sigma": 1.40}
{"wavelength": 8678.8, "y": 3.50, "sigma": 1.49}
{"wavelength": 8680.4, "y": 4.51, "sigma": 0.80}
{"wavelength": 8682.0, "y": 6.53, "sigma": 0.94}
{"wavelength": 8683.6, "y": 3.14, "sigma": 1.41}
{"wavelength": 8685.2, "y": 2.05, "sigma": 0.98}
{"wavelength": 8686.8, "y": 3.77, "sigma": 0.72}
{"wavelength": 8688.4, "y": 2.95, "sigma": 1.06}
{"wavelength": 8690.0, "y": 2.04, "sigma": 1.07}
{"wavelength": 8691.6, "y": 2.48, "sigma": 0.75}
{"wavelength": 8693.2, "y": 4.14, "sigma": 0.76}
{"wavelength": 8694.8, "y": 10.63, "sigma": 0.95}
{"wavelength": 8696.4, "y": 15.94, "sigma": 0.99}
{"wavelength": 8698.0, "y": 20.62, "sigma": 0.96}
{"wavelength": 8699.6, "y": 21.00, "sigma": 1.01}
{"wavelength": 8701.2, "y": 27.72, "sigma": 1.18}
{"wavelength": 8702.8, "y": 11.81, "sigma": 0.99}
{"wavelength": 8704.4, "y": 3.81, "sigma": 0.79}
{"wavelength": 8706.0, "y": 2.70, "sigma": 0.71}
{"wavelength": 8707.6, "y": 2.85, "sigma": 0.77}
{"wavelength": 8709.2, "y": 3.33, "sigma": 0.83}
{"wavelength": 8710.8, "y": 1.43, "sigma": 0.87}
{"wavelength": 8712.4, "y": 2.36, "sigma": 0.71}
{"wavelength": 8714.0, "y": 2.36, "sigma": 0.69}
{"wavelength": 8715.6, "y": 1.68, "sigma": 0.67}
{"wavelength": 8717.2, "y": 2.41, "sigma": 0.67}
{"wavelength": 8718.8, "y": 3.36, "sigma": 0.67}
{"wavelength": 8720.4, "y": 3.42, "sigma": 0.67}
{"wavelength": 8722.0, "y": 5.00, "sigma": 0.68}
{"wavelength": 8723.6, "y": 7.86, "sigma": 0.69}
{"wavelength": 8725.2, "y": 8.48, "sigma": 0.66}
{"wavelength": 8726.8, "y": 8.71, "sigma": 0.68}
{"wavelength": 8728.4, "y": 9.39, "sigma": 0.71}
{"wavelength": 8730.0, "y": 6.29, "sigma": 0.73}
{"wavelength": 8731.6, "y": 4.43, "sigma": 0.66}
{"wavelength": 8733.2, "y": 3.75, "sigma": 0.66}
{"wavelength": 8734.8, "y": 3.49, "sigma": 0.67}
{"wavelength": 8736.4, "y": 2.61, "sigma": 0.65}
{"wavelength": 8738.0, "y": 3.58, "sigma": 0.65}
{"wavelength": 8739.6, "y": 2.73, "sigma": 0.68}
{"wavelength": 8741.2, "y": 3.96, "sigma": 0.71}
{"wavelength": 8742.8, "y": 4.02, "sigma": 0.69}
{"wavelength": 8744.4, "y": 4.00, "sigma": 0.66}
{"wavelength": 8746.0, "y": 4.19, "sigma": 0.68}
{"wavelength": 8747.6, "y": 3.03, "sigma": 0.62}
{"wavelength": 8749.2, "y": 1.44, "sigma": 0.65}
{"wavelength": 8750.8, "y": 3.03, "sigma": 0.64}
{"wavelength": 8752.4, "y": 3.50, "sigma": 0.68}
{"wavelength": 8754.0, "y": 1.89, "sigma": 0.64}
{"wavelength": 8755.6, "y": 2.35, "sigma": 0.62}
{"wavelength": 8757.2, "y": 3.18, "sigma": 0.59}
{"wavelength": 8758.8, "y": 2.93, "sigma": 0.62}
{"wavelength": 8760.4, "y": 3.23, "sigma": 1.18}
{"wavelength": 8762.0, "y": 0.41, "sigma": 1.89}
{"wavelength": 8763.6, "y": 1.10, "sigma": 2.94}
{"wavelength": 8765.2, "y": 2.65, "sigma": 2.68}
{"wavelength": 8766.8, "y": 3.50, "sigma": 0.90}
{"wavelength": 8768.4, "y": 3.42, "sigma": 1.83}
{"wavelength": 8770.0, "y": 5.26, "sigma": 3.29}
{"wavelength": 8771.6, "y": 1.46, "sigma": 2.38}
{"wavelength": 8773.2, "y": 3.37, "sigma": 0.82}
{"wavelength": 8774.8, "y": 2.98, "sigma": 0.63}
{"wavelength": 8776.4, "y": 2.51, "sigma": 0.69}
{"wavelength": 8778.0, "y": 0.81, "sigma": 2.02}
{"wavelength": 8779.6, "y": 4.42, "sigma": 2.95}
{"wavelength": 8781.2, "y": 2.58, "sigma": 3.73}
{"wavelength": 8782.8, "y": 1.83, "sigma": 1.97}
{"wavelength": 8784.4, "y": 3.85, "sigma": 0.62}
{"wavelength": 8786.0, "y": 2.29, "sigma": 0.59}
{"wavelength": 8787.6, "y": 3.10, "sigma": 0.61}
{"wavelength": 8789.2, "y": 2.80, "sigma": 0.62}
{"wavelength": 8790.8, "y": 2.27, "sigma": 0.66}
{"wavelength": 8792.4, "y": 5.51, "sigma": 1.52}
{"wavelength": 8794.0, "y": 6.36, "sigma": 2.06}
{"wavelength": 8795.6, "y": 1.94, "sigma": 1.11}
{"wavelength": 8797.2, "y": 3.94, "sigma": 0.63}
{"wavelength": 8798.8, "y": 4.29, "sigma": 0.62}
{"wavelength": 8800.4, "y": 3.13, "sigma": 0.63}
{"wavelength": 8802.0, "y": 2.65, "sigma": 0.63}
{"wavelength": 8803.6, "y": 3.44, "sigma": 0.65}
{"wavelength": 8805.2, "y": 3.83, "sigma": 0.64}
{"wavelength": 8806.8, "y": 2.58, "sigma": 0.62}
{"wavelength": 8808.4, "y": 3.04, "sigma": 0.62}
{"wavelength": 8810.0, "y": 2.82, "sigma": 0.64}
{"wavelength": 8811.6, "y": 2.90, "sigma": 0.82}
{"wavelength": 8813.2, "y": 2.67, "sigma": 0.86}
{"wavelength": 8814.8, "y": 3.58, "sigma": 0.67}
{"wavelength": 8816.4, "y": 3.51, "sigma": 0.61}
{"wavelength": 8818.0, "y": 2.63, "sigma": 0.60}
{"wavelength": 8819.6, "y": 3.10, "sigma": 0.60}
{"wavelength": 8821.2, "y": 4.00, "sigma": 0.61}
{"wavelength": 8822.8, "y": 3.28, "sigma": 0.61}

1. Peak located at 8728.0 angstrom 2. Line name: [N II] 6583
